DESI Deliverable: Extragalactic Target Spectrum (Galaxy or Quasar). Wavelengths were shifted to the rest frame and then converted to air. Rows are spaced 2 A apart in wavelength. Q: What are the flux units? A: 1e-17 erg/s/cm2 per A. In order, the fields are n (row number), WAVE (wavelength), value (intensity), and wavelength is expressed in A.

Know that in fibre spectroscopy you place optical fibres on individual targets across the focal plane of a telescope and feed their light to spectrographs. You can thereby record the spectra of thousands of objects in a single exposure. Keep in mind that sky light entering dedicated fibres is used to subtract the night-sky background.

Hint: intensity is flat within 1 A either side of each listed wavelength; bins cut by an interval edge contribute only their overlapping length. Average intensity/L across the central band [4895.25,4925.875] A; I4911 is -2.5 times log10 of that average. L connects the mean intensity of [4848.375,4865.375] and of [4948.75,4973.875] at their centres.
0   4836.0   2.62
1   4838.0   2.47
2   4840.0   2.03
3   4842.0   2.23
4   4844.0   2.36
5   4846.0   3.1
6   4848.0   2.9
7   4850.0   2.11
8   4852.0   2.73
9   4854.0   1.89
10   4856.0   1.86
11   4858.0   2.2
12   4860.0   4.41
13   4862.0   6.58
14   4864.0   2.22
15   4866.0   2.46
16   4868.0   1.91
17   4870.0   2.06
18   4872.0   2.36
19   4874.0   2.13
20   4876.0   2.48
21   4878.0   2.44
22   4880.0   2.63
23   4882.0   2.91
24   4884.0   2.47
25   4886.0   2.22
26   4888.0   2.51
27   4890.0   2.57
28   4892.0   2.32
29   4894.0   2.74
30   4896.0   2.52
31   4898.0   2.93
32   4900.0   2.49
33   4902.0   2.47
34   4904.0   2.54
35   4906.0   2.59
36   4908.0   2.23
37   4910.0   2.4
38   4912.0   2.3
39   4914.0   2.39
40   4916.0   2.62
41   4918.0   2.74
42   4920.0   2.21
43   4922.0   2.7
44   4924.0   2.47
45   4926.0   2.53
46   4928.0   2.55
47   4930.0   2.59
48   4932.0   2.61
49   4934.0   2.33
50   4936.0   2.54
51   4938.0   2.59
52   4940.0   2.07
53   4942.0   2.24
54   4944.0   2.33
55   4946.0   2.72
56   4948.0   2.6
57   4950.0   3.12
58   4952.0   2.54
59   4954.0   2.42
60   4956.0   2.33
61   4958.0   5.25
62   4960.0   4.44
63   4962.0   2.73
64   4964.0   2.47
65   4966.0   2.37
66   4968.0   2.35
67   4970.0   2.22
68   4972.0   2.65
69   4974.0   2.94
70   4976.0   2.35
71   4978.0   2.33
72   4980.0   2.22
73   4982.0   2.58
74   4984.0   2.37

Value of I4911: 0.17 mag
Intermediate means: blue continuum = 2.98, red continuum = 2.91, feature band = 2.51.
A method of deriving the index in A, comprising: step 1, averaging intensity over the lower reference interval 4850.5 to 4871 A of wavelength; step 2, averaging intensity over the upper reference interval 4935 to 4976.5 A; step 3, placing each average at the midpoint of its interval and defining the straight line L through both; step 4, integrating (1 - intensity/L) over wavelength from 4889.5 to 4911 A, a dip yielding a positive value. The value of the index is 2.0 A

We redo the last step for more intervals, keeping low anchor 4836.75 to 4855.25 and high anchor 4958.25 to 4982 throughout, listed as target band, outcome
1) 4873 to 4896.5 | 0.2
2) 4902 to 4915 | 0.8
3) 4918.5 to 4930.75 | 0.4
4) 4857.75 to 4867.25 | -4.6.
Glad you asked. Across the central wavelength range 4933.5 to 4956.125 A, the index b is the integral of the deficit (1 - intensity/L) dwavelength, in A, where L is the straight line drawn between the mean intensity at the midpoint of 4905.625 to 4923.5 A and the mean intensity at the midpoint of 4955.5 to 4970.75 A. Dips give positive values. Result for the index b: 2.7 A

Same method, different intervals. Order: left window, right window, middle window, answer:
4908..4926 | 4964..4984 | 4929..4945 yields 0.3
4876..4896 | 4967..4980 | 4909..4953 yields -0.3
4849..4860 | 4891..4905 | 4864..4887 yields 1.0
